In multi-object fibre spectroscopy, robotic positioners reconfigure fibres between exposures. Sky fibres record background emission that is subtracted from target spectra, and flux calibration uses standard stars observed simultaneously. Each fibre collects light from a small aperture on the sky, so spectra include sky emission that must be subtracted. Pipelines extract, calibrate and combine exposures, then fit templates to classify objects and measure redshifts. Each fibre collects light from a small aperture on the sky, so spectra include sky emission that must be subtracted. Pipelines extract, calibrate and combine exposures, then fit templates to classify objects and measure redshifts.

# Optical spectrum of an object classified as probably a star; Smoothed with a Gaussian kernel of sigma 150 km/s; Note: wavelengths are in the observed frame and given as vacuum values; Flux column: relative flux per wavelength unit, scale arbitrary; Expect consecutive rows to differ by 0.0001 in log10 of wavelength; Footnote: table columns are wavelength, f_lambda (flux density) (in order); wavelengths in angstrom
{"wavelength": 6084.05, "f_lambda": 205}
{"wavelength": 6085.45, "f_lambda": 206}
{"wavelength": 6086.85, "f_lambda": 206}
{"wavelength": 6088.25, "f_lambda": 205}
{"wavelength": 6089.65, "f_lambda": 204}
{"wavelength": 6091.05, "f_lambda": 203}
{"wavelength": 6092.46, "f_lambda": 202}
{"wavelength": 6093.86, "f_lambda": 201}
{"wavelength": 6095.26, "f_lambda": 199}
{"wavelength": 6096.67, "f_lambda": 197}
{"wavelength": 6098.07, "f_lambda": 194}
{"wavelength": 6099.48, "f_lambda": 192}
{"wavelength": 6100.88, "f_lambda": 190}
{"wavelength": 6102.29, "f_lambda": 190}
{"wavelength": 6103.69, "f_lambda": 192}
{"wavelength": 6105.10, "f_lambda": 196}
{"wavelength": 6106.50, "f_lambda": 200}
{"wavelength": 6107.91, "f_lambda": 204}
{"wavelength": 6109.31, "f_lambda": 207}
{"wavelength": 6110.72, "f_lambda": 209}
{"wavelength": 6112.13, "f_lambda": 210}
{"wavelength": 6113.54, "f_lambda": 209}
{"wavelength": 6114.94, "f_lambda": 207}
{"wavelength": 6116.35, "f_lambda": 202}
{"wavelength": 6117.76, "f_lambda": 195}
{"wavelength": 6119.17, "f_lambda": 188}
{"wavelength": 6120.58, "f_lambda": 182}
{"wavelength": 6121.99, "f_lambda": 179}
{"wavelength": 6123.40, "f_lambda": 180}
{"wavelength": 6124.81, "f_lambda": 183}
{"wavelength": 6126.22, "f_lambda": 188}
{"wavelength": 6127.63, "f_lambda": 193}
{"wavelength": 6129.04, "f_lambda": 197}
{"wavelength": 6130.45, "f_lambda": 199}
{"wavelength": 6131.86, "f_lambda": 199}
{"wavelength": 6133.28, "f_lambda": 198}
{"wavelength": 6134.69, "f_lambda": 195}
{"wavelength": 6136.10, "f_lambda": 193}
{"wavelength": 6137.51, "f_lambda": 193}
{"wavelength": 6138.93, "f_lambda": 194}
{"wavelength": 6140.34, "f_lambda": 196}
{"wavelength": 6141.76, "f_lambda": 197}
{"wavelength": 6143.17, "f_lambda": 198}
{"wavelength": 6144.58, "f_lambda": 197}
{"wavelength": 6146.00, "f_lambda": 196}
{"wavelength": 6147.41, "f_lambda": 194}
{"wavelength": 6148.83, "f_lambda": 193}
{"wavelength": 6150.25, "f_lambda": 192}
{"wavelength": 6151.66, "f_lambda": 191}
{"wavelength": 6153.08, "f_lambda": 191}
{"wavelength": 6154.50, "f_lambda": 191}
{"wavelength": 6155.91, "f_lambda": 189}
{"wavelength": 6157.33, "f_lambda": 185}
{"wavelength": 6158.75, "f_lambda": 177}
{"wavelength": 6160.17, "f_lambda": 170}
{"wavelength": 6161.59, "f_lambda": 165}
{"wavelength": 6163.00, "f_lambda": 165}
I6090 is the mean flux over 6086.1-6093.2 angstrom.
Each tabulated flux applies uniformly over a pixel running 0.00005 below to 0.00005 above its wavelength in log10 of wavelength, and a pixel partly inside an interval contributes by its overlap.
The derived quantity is 204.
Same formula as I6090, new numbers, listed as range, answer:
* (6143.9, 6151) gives 194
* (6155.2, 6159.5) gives 184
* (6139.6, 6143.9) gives 197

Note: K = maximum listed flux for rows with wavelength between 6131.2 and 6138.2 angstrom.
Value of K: 199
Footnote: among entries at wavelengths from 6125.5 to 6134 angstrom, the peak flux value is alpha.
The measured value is 199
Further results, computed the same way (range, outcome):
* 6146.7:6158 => 194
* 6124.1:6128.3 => 193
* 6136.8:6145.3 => 198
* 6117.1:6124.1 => 195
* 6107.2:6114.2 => 210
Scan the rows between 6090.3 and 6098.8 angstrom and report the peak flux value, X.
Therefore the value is 203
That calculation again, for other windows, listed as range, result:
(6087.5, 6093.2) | 205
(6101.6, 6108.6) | 204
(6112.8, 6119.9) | 209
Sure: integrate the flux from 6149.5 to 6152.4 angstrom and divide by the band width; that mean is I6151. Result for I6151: 191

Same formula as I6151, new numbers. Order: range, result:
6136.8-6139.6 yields 193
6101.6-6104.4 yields 191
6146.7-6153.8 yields 192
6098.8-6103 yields 191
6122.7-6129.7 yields 188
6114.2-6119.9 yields 198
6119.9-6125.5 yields 181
